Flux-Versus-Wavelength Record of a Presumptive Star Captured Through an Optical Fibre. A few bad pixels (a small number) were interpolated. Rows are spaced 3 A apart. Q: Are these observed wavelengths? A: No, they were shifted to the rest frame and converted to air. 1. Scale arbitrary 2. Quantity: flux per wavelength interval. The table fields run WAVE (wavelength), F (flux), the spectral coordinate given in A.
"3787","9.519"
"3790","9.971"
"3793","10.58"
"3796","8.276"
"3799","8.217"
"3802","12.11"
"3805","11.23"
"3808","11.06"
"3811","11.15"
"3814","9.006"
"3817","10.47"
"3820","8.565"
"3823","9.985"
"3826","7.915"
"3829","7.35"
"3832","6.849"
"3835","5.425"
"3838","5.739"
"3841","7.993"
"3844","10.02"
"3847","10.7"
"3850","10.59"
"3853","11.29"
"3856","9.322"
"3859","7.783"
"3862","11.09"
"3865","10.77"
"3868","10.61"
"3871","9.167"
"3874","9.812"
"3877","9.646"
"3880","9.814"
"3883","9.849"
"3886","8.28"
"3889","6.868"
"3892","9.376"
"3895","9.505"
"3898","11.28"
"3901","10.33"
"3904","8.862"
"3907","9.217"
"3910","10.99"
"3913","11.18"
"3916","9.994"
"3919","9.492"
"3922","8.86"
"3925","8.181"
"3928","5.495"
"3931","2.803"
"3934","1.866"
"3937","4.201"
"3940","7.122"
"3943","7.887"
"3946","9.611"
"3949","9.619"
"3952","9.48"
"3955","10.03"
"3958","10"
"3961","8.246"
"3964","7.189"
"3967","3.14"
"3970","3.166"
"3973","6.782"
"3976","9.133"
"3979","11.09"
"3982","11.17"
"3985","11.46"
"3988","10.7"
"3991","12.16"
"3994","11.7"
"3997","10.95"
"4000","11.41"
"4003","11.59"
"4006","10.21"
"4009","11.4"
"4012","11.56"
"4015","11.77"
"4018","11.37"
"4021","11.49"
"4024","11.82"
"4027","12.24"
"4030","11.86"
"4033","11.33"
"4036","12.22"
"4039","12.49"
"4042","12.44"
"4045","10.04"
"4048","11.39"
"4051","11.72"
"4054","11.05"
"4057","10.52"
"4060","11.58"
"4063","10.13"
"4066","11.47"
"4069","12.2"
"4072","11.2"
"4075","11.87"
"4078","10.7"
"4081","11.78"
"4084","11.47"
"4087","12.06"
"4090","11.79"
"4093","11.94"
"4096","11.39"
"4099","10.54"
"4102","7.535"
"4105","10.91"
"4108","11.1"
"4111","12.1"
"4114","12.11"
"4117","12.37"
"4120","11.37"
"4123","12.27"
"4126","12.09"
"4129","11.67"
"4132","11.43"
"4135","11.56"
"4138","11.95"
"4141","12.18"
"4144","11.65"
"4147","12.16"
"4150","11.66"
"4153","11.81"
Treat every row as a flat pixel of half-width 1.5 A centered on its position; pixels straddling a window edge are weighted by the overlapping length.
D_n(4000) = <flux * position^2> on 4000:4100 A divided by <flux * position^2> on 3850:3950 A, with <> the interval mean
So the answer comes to 1.41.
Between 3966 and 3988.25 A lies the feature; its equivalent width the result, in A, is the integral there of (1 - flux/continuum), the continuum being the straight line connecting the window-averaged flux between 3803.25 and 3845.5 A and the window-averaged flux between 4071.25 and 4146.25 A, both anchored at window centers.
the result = 4.2 A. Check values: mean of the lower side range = 8.79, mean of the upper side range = 11.5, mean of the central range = 8.31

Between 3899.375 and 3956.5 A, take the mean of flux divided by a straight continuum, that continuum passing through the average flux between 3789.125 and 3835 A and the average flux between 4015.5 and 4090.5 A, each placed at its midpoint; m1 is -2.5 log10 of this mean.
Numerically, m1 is 0.26 mag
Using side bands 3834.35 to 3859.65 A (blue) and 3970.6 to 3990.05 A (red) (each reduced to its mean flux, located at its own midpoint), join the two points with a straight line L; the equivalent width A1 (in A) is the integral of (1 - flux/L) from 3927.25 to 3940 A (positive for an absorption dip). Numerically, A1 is 7.5 A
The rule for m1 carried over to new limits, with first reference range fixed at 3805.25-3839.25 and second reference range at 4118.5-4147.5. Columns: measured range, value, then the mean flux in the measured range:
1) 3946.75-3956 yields 0.03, 9.68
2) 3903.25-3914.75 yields -0.07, 10.1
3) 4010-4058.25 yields -0.08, 11.6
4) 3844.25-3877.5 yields -0.12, 10.1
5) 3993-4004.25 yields -0.10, 11.4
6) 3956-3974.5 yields 0.47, 6.52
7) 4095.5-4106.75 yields 0.15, 10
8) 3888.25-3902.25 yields -0.02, 9.6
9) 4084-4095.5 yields -0.04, 11.8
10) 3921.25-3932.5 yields 0.49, 6.17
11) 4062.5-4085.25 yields -0.02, 11.4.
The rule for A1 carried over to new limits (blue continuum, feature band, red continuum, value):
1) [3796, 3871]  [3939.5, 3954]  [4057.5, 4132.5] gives 1.90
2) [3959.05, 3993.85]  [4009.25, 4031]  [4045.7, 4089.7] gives -3.78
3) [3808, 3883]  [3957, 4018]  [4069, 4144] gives 4.19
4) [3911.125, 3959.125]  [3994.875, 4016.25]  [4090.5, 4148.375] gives -4.67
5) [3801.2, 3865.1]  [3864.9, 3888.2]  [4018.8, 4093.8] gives 0.37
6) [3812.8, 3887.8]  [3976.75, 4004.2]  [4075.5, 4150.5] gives -2.38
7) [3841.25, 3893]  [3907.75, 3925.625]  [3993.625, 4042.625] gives 0.81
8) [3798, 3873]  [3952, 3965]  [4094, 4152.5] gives 1.62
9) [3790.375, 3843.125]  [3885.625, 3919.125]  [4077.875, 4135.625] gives 0.13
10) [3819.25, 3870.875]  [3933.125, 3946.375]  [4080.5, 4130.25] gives 5.14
